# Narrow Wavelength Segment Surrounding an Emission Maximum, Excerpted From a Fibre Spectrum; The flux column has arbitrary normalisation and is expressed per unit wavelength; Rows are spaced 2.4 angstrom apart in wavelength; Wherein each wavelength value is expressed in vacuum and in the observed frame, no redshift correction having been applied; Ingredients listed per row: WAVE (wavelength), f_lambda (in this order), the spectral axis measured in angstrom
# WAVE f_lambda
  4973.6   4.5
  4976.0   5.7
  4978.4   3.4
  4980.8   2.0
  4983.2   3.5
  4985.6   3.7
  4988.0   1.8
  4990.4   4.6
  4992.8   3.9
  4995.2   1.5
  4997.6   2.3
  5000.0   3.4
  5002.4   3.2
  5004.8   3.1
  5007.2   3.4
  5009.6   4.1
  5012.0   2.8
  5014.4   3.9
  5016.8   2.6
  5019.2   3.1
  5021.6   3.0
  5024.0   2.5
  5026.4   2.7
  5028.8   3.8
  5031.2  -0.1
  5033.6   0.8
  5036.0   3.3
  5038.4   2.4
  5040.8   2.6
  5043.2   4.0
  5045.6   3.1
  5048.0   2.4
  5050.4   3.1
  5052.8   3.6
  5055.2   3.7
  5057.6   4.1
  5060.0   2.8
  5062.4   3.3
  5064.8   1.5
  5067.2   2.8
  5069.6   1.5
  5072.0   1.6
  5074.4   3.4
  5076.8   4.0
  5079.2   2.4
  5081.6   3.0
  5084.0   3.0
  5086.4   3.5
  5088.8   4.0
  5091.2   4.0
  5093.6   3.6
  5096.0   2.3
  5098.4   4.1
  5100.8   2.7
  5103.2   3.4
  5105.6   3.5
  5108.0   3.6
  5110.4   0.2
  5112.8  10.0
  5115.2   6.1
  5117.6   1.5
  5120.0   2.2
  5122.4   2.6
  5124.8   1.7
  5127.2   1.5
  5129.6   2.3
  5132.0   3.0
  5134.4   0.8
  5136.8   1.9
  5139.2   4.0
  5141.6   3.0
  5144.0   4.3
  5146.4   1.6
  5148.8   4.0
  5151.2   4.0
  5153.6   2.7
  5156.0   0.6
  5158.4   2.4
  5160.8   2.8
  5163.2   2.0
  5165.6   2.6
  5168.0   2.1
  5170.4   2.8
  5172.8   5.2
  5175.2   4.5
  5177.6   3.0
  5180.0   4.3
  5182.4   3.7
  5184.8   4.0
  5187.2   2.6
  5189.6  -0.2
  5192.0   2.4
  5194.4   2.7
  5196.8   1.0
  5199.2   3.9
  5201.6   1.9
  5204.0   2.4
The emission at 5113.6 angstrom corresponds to Hgamma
